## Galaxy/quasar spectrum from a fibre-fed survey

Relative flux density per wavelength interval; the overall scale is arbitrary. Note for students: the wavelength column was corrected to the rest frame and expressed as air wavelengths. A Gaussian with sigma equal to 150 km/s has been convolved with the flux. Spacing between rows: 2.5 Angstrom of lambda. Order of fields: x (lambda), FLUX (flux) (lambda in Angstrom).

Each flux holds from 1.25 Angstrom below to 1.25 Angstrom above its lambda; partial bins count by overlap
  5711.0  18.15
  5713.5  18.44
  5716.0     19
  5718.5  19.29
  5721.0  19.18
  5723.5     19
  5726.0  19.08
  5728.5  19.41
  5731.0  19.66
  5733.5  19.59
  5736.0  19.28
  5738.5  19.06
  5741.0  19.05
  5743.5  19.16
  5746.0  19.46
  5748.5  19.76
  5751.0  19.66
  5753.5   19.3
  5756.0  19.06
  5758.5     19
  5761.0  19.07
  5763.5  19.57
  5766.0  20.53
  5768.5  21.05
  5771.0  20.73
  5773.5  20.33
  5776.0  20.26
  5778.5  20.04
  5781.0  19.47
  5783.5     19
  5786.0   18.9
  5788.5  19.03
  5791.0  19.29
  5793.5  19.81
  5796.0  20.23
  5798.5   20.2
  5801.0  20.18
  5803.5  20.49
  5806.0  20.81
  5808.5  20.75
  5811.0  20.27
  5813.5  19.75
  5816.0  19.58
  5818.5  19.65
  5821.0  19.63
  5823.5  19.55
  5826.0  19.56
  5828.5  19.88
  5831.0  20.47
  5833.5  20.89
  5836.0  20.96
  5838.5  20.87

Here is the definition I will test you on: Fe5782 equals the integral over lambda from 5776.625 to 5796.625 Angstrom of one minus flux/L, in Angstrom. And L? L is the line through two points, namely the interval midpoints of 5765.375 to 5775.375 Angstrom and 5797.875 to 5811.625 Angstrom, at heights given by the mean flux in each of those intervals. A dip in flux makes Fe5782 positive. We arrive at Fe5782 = 1.1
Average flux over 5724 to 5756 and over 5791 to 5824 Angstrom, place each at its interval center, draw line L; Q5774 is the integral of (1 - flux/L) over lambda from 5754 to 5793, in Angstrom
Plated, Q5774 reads 0.0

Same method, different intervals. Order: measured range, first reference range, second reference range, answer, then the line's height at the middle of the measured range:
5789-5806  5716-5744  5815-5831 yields -0.4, 19.6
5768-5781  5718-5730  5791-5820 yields -0.4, 19.8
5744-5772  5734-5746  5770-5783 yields -0.1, 19.6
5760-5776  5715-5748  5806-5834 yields -0.5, 19.6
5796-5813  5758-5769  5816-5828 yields -0.6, 19.7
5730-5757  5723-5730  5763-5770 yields 0.5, 19.7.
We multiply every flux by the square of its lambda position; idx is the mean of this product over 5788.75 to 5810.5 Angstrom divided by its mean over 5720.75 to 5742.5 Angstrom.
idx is 1.07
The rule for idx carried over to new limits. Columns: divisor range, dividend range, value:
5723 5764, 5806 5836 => 1.07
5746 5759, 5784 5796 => 1.01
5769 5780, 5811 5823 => 0.98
